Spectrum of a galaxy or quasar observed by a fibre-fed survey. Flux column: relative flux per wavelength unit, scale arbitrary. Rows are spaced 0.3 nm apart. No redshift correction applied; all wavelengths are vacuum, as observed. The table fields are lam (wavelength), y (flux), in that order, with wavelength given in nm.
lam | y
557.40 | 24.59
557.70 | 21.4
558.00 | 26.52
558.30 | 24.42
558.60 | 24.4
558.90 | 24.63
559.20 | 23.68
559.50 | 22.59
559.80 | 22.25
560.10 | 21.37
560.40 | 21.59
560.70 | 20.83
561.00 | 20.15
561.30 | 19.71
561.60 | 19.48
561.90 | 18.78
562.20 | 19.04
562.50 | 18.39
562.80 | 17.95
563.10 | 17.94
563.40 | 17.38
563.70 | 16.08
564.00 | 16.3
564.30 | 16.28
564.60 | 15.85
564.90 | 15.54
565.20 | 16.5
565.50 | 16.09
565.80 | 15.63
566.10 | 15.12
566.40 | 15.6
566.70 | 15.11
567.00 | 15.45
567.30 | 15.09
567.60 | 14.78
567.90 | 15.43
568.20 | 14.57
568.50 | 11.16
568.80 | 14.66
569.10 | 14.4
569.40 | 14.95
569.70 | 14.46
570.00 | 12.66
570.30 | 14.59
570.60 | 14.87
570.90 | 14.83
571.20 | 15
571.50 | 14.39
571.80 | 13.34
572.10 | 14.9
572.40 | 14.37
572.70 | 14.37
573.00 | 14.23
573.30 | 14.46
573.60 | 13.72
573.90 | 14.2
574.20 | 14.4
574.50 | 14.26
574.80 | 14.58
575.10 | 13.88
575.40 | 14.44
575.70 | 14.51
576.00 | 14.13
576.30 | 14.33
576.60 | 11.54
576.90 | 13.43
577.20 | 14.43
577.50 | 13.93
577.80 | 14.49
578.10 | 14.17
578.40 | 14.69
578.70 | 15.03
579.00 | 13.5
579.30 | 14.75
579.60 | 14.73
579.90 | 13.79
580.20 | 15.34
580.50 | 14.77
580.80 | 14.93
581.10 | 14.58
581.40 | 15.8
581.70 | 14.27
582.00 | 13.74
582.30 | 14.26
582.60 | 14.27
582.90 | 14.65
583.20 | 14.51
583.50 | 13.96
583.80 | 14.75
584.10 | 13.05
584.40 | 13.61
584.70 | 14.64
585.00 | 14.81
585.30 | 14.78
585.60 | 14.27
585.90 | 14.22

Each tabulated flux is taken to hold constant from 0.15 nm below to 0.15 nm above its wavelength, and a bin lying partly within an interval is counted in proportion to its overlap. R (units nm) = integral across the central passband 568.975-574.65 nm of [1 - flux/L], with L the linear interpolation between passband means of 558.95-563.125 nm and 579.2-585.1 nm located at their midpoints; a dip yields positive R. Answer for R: 0.99 nm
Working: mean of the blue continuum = 20.4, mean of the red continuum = 14.5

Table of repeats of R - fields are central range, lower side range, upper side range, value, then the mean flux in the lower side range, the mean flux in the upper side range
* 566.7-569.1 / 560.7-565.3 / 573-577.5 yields 0.27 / 17.8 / 14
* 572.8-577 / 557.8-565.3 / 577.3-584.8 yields 0.55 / 19.9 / 14.4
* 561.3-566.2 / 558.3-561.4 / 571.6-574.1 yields 0.68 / 22.3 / 14.2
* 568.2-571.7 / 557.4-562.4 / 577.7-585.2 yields 0.81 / 22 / 14.4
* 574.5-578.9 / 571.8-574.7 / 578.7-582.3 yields 0.09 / 14.3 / 14.6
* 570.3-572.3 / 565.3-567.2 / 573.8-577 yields 0.02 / 15.5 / 14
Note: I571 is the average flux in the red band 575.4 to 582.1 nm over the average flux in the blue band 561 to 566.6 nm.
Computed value 0.8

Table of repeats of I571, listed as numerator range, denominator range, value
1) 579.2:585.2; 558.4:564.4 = 0.72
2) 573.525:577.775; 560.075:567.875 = 0.81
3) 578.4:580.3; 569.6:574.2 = 1.02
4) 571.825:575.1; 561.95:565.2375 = 0.84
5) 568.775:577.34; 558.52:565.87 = 0.74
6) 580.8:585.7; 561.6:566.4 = 0.85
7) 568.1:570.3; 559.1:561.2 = 0.64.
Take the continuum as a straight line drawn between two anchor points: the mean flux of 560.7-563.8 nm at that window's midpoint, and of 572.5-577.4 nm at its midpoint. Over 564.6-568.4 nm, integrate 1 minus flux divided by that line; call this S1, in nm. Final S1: 0.39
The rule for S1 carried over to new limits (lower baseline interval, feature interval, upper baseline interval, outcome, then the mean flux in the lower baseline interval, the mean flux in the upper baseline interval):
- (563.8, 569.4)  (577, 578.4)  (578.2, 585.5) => 0.04 nm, 15.2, 14.5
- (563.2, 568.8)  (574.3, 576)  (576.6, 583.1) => 0.05 nm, 15.4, 14.4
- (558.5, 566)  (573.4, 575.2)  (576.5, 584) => 0.19 nm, 19.1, 14.3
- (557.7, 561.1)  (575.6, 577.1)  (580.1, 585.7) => 0.29 nm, 22.9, 14.5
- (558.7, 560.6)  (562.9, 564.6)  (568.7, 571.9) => 0.24 nm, 22.7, 14.4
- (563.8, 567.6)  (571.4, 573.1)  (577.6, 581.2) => 0.10 nm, 15.7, 14.6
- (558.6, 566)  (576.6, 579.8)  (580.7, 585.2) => 0.26 nm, 19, 14.4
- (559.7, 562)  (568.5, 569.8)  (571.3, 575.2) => 0.17 nm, 20.5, 14.3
